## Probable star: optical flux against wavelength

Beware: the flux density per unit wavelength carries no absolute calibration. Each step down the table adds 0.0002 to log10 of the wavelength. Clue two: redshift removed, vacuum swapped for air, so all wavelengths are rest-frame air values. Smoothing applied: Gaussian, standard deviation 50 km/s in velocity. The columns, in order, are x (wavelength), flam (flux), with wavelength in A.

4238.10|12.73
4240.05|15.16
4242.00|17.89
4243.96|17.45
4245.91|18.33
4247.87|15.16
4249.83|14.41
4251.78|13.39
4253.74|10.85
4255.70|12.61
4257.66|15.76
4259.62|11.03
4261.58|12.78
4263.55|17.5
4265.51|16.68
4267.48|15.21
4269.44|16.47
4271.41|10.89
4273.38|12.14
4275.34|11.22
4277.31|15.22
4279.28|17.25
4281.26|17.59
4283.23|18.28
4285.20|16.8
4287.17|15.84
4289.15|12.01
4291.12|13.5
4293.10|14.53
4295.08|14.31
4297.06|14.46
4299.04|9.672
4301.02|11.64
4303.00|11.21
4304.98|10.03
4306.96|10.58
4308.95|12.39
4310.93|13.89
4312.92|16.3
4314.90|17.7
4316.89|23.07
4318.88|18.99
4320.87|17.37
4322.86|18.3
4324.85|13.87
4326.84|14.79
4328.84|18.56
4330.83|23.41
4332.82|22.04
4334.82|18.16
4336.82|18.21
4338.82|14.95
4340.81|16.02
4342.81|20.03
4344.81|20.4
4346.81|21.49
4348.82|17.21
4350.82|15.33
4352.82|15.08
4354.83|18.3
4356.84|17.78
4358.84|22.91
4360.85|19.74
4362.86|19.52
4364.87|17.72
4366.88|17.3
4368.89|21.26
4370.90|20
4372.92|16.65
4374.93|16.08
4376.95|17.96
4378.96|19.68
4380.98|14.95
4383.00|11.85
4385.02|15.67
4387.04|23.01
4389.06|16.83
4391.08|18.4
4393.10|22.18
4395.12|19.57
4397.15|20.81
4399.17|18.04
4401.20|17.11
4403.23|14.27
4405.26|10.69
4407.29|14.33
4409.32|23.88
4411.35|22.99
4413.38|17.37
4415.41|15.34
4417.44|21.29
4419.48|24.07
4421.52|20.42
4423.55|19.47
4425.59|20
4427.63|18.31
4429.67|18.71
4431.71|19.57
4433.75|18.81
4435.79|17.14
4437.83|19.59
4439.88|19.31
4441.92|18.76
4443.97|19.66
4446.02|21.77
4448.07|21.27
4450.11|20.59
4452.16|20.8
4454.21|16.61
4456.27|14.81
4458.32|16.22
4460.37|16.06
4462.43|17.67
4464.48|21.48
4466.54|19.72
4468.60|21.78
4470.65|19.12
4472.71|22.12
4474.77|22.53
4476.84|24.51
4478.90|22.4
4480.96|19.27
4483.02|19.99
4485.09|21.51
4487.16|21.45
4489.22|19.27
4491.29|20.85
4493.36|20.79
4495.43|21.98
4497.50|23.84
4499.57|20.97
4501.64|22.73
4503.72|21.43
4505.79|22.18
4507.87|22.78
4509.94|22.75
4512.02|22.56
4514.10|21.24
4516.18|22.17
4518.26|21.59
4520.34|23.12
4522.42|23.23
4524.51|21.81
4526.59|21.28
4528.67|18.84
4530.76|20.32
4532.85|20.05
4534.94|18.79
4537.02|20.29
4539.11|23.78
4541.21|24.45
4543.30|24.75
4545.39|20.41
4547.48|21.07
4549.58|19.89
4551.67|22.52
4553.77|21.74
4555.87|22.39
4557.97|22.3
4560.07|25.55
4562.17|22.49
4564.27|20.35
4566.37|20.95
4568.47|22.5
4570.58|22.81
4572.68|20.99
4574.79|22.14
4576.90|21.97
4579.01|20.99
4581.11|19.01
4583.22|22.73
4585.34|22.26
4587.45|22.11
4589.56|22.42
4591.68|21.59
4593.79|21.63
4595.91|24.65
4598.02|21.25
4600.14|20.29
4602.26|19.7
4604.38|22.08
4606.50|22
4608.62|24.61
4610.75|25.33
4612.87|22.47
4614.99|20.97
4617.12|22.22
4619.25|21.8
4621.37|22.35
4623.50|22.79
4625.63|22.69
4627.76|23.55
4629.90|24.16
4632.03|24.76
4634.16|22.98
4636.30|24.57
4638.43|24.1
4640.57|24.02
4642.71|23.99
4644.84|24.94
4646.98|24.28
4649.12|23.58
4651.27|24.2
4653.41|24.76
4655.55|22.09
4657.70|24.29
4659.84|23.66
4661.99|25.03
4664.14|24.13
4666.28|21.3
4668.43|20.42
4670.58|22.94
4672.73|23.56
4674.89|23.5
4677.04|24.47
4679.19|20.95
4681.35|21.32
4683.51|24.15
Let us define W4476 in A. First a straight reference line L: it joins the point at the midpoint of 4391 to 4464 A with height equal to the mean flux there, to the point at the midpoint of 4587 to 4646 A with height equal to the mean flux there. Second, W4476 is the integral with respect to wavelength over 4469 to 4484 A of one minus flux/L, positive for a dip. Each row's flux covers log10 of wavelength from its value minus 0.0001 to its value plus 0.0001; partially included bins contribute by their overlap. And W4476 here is -1.2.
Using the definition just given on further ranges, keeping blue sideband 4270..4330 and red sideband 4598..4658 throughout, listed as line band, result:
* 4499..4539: -2.3 A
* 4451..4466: 0.9 A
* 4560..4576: -0.3 A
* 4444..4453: -1.2 A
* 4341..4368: -4.1 A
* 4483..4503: -1.7 A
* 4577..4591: 0.3 A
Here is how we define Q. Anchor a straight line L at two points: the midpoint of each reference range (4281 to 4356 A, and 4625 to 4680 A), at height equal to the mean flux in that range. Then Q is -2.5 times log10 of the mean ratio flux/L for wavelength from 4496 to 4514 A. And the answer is -0.10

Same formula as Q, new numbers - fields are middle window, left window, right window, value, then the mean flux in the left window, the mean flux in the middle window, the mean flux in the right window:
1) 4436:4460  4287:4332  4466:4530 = 0.05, 15.1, 18.9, 21.6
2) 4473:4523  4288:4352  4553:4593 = -0.09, 16.1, 21.9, 22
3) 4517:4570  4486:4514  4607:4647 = 0.03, 21.8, 21.8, 23.5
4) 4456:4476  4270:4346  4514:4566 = 0.03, 15.7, 19.4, 21.8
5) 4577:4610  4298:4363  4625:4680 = 0.03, 16.9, 21.9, 23.6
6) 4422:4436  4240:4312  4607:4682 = -0.06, 14.1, 19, 23.3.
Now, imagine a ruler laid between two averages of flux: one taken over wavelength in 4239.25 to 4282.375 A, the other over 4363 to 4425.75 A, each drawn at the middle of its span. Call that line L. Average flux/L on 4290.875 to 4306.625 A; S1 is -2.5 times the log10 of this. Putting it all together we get 0.27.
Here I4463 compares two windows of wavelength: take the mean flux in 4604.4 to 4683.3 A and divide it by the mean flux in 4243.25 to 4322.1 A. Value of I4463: 1.6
